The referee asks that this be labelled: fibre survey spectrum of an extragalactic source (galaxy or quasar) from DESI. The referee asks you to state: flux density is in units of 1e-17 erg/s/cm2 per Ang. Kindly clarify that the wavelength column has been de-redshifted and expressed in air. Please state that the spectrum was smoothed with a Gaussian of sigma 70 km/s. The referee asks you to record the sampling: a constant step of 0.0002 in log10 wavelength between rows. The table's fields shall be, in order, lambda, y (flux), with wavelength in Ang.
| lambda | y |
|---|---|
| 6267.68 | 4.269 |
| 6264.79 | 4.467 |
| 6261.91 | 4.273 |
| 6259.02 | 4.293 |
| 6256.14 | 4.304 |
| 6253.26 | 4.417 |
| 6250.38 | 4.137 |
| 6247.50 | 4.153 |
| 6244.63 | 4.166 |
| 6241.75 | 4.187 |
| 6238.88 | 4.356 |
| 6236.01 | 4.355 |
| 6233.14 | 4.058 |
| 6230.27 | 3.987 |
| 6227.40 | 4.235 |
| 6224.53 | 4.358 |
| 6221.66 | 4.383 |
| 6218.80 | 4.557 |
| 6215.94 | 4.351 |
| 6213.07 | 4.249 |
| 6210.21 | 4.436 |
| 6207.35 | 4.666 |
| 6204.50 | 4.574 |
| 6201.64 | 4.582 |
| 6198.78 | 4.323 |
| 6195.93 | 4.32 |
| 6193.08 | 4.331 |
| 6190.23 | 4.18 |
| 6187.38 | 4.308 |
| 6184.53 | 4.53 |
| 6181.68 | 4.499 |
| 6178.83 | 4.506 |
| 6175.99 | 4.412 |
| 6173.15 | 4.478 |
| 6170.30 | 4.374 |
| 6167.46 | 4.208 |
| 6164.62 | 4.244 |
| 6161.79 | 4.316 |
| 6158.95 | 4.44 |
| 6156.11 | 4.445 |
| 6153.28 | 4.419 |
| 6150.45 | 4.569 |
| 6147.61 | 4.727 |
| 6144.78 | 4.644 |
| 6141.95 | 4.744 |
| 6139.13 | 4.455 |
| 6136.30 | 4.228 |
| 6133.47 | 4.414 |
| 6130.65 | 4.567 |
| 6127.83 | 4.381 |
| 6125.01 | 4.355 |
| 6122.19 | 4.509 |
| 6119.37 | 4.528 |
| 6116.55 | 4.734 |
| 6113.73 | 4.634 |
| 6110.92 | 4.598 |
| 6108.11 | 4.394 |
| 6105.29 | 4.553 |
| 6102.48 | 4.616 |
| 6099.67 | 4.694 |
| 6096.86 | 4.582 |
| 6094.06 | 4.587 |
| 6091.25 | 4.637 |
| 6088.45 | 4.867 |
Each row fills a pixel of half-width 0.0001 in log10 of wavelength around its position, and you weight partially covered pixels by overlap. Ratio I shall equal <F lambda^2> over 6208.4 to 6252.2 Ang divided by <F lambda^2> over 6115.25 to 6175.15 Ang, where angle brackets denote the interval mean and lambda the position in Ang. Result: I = 0.98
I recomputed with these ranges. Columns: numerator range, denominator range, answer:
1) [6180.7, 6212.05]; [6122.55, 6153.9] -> 1.00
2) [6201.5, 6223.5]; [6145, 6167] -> 1.02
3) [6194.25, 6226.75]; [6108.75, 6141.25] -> 1.01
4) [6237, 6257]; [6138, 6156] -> 0.96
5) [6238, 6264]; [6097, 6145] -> 0.98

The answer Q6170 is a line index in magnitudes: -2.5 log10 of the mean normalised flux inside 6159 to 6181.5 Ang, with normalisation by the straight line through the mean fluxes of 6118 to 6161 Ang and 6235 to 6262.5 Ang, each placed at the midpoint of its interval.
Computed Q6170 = 0.013 mag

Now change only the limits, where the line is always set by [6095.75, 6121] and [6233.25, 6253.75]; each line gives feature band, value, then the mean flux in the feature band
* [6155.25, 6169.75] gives 0.03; 4.33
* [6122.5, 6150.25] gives 0.00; 4.5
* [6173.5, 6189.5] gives -0.01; 4.44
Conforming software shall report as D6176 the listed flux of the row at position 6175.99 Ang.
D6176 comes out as 4.412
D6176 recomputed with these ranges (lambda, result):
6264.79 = 4.467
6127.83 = 4.381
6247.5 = 4.153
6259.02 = 4.293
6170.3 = 4.374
